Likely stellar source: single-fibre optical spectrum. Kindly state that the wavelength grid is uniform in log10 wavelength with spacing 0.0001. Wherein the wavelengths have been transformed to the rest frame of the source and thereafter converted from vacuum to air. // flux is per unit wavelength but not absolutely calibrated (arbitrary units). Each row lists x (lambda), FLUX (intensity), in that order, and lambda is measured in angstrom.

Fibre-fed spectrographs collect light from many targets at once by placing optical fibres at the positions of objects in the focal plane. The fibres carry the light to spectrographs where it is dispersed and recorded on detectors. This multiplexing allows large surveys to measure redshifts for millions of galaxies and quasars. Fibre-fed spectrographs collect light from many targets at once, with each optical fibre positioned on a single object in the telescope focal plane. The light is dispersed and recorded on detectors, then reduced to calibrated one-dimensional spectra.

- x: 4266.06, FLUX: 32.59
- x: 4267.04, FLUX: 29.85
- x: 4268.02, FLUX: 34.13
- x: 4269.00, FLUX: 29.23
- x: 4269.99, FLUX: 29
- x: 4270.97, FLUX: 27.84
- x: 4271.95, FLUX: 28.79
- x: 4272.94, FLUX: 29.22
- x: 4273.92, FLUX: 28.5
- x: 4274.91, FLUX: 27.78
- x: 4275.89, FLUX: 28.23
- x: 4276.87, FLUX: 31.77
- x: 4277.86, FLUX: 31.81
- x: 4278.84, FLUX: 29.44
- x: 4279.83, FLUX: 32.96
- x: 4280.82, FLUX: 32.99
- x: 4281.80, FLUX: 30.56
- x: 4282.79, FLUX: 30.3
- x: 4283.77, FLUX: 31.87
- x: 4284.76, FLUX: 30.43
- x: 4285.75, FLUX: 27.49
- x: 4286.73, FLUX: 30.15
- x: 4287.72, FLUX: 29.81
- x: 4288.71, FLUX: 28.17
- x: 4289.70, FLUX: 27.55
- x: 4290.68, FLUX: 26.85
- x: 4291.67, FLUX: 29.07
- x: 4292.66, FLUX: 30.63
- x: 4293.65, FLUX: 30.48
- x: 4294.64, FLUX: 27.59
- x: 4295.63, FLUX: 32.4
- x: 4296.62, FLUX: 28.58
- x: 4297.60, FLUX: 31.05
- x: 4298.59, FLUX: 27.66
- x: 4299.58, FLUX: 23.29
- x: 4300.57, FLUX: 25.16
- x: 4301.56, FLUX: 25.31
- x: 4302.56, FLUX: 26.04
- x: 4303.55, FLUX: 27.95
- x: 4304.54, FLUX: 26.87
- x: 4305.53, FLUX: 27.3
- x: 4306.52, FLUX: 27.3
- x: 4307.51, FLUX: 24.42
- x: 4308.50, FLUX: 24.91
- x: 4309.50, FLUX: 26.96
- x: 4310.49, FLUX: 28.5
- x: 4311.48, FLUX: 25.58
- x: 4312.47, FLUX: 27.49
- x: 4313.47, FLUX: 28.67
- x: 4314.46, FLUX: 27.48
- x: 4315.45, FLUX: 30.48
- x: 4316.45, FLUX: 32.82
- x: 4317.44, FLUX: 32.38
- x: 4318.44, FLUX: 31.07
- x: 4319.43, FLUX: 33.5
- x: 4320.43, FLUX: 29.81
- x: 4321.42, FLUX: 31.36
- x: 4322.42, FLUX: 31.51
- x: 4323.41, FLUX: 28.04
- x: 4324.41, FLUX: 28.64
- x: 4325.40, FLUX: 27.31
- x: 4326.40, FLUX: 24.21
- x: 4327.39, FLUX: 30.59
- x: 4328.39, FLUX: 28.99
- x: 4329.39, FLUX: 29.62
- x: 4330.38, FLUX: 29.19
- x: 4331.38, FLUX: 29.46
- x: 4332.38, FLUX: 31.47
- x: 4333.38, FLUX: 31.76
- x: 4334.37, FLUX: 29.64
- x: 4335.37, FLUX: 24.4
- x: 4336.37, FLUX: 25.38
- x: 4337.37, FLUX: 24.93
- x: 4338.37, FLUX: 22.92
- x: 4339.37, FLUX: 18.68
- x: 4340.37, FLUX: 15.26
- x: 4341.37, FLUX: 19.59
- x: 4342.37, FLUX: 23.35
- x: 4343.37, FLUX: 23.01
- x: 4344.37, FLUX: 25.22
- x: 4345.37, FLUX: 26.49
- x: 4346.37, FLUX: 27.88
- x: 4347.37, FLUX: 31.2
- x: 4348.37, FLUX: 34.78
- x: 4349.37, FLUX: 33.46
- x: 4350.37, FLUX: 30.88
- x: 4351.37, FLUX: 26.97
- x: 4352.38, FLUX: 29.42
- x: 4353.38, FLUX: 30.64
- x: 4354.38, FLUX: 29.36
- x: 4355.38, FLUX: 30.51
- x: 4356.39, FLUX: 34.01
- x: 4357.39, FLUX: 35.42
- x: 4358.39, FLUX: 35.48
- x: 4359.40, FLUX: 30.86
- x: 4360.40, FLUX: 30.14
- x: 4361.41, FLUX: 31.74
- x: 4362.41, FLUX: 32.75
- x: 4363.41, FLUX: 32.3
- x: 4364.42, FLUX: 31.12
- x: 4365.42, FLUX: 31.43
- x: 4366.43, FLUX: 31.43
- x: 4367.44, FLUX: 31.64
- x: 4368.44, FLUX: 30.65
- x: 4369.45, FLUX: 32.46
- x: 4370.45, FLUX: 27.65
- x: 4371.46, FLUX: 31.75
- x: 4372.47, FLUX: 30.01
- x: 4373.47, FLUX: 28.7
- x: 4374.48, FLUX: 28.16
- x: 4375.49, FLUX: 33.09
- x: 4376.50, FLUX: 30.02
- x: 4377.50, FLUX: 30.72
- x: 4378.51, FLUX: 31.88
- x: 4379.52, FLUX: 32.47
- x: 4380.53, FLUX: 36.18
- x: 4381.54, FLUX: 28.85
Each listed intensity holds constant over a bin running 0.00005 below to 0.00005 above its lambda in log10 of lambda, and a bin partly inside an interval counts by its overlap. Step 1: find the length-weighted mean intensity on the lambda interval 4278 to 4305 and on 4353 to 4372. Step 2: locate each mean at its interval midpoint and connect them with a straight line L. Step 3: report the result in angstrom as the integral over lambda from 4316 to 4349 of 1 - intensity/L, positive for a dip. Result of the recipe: 3.0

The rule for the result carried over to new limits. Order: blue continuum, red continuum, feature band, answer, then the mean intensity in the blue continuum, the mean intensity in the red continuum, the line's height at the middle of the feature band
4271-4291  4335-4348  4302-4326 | -1.9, 29.7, 23.8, 26.5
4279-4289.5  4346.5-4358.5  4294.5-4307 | 1.3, 30.3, 31.6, 30.6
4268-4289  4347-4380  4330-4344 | 2.7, 29.9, 31.3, 30.9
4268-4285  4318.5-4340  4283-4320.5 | 0.9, 30.2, 28.1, 29.2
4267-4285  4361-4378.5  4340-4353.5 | 1.6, 30.3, 31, 30.8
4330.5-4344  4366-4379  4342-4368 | -2.6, 24.7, 30.6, 27.7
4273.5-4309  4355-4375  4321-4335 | 0.3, 28.7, 31.4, 30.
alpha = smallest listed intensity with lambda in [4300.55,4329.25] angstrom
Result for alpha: 24.21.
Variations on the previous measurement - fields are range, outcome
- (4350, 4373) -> 26.97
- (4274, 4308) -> 23.29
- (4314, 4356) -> 15.26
